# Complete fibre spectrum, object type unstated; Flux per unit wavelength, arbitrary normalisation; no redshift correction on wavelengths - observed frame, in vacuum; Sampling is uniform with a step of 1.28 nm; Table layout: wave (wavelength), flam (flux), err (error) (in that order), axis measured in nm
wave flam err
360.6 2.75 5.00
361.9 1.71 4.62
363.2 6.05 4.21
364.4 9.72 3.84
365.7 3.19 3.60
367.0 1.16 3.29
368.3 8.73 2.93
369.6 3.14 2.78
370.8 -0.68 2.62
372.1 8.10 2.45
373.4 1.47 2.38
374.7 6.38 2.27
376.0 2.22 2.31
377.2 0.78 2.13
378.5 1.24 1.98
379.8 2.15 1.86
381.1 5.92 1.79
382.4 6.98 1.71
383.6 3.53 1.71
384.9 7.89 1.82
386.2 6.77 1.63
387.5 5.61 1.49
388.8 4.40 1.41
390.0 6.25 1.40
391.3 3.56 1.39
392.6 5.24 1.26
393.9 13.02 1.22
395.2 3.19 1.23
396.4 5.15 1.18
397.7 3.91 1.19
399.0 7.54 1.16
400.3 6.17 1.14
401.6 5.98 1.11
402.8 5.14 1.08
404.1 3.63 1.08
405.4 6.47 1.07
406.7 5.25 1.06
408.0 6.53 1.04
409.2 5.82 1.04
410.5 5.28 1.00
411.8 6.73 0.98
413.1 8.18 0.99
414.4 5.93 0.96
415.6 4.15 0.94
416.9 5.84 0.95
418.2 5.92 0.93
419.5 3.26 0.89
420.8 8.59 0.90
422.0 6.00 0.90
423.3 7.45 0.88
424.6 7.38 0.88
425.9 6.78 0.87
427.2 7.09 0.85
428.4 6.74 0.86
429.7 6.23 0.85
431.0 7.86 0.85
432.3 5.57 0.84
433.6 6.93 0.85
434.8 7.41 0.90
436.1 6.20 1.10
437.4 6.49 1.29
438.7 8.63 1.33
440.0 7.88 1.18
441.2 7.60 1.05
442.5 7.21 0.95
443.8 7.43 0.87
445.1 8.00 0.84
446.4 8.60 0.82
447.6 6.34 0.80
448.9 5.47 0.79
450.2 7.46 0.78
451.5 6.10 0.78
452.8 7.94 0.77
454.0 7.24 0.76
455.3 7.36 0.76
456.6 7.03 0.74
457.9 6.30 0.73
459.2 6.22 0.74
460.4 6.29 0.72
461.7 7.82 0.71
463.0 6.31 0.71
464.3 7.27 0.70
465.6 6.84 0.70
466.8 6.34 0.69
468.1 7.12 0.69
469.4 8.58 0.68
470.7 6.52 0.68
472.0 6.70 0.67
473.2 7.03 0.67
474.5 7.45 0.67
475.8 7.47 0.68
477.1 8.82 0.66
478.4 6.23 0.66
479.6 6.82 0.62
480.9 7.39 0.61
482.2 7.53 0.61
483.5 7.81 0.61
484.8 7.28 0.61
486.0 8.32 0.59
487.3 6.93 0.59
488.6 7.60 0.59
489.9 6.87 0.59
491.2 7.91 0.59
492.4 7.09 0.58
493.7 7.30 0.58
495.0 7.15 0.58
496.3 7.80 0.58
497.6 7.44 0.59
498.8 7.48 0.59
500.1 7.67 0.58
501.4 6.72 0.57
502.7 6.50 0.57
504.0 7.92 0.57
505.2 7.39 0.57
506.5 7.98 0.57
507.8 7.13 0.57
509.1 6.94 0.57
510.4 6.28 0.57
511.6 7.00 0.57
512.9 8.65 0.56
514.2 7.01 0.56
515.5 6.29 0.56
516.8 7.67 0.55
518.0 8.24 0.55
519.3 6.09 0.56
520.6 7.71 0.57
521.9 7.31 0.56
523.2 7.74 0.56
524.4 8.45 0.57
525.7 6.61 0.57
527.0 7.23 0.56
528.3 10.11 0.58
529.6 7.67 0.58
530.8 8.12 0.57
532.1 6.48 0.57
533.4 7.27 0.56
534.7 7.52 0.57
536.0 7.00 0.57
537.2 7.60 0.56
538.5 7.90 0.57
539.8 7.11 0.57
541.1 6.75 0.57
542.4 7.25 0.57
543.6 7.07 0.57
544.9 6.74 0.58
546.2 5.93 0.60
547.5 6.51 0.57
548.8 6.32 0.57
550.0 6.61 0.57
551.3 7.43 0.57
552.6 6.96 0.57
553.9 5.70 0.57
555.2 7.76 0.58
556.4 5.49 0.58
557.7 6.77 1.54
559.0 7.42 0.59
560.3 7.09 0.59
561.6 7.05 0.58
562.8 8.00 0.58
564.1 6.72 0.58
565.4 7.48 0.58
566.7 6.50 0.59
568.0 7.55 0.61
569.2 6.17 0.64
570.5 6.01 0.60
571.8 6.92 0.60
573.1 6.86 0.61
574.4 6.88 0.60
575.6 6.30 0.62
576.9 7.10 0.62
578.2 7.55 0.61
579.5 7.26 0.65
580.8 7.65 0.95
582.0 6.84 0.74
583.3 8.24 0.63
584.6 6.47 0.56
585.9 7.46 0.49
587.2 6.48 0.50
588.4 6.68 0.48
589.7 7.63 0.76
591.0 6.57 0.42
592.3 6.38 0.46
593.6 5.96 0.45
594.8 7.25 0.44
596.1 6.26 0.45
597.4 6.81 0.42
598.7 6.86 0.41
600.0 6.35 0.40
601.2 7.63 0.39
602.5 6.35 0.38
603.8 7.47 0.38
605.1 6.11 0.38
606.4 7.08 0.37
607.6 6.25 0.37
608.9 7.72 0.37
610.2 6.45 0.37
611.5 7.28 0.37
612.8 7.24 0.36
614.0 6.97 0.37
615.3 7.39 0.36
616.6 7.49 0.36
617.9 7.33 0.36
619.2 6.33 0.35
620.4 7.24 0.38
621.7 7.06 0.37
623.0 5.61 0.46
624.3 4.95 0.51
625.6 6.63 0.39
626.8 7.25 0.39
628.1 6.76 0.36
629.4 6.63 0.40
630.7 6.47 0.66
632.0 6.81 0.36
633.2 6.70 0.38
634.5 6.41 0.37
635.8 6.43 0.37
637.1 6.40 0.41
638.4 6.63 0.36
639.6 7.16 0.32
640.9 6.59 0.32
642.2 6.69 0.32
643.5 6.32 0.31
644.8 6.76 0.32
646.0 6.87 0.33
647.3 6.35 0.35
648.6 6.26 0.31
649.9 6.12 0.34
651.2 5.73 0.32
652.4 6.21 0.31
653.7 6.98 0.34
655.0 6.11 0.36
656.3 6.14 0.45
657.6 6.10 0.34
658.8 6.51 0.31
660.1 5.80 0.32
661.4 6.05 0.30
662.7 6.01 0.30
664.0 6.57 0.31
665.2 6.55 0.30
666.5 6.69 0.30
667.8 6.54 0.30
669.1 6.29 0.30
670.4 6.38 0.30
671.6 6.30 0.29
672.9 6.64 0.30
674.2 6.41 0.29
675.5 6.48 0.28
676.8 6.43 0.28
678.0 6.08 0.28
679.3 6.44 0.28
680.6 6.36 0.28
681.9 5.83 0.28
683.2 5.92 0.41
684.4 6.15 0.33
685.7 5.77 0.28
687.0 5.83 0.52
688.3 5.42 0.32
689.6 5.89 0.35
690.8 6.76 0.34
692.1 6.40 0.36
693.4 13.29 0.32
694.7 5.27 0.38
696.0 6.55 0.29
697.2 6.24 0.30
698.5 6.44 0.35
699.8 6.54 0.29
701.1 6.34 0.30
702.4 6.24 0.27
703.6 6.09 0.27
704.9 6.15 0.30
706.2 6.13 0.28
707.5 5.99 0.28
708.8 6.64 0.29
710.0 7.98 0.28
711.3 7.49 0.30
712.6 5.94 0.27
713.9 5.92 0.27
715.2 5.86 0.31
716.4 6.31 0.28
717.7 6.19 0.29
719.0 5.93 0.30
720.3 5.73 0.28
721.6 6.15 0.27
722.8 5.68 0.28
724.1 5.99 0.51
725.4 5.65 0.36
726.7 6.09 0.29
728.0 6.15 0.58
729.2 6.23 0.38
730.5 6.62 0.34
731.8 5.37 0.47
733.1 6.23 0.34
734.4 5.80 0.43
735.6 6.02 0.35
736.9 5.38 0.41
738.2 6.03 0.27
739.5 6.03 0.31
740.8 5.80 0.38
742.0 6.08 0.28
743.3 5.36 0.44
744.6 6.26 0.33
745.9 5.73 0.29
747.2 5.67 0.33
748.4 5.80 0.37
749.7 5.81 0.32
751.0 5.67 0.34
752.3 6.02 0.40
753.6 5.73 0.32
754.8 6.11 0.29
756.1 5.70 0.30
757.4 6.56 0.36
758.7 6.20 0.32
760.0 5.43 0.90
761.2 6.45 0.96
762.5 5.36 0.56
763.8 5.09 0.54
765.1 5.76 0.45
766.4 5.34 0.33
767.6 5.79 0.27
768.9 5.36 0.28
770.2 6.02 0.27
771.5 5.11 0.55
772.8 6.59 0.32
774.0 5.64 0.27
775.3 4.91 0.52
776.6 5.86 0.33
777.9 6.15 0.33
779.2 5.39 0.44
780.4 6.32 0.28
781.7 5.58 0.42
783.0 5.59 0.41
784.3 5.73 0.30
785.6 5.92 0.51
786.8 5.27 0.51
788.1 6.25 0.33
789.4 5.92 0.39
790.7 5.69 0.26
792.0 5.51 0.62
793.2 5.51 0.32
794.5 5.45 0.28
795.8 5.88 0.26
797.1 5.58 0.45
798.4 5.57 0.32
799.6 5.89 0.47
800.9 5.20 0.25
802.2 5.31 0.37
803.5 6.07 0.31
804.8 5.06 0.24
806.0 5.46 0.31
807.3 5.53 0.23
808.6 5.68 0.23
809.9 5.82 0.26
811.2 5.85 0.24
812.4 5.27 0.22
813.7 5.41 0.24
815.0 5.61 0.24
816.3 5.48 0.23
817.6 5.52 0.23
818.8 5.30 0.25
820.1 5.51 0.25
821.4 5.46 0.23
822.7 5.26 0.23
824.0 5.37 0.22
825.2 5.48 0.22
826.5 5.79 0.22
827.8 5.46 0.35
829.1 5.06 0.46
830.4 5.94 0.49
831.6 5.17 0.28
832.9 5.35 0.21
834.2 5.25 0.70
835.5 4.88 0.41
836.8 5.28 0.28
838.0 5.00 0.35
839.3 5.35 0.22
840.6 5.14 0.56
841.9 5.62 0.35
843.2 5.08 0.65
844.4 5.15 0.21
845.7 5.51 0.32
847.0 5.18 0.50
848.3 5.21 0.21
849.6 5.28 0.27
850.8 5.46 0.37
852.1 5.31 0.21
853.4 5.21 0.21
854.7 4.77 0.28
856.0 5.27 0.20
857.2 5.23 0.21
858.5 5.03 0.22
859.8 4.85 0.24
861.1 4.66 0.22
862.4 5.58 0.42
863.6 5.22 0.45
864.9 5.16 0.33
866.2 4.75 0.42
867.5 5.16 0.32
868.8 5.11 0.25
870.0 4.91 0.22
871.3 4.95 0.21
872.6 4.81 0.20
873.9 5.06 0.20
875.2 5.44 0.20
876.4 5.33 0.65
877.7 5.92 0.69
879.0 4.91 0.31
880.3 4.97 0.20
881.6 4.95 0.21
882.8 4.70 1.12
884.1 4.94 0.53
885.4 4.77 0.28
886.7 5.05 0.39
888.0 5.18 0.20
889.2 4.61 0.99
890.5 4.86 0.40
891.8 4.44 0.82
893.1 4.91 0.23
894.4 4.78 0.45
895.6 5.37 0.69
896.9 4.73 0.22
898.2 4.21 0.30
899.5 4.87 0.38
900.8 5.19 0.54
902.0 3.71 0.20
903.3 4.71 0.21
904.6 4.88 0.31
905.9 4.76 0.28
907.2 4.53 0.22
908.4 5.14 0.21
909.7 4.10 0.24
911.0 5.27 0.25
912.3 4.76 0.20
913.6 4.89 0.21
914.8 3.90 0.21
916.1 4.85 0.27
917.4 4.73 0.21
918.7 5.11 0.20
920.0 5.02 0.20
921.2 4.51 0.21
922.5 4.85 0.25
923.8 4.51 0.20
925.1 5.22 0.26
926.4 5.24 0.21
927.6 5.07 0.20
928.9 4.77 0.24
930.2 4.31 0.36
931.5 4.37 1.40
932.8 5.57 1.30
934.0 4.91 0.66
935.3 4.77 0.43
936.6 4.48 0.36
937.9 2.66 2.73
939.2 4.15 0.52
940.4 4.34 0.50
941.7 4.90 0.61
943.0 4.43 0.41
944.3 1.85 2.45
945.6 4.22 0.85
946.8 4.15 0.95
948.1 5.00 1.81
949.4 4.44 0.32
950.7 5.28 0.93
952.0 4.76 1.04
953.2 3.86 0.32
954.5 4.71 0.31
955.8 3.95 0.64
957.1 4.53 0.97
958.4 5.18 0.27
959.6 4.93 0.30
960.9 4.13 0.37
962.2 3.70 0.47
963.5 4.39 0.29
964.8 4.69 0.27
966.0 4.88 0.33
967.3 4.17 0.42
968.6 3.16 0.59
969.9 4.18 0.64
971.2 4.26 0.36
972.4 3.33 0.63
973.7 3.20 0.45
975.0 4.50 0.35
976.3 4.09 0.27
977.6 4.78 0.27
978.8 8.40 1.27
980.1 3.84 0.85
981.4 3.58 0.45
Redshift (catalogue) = 0.056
